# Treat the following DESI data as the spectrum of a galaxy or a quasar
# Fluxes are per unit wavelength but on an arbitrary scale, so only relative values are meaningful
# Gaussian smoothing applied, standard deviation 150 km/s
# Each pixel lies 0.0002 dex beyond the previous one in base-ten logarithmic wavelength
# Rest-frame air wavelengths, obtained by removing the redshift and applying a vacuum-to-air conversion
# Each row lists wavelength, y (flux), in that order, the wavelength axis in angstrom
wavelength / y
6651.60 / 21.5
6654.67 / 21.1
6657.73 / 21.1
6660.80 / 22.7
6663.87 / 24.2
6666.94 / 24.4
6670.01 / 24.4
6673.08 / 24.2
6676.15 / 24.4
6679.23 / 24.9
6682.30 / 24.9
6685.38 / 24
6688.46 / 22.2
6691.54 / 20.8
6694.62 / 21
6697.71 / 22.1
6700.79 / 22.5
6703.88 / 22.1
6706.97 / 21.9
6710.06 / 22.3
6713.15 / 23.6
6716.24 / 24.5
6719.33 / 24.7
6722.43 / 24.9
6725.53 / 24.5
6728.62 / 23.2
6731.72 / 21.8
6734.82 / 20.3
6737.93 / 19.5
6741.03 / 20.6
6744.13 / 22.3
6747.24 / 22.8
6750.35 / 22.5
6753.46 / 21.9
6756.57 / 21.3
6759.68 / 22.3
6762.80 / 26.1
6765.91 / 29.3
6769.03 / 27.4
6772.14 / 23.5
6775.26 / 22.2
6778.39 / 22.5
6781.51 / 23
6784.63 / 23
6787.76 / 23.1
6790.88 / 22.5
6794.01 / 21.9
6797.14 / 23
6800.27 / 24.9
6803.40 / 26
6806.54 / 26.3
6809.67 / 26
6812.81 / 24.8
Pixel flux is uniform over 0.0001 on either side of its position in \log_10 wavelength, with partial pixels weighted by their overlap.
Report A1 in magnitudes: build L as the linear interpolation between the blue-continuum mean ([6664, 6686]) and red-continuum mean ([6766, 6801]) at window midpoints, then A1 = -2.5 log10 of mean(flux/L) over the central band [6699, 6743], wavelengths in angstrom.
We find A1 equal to 0.07 mag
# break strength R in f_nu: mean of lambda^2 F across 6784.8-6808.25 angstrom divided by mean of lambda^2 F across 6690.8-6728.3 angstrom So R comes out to 1.1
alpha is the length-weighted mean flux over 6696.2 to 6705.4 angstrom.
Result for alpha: 22.2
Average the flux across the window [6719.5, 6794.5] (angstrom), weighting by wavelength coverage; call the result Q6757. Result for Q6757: 23.1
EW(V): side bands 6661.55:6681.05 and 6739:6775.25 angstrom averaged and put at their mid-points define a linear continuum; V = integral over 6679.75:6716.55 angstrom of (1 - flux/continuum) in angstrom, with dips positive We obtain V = 2.2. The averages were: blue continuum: 24.4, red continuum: 23.5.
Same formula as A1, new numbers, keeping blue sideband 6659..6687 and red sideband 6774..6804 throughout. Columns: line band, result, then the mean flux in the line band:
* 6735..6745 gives 0.15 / 20.6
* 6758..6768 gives -0.11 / 25.9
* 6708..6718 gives 0.02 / 23.4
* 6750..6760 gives 0.07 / 21.9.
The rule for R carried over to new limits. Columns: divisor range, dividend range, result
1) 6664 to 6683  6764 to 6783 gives 1.04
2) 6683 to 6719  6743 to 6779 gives 1.07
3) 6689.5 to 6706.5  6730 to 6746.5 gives 0.98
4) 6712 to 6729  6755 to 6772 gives 1.05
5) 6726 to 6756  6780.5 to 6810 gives 1.12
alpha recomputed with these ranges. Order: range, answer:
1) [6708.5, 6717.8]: 23.5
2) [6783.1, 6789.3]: 23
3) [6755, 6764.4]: 23.3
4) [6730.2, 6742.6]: 20.6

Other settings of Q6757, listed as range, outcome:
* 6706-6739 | 22.9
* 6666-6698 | 23.4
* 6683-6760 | 22.4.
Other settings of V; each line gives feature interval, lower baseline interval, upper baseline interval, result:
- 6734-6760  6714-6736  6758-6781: 2.8 angstrom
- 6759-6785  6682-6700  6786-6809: -1.0 angstrom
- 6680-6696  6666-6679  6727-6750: 0.7 angstrom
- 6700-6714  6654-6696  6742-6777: 0.6 angstrom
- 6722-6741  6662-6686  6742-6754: 0.6 angstrom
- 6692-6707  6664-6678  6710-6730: 1.5 angstrom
